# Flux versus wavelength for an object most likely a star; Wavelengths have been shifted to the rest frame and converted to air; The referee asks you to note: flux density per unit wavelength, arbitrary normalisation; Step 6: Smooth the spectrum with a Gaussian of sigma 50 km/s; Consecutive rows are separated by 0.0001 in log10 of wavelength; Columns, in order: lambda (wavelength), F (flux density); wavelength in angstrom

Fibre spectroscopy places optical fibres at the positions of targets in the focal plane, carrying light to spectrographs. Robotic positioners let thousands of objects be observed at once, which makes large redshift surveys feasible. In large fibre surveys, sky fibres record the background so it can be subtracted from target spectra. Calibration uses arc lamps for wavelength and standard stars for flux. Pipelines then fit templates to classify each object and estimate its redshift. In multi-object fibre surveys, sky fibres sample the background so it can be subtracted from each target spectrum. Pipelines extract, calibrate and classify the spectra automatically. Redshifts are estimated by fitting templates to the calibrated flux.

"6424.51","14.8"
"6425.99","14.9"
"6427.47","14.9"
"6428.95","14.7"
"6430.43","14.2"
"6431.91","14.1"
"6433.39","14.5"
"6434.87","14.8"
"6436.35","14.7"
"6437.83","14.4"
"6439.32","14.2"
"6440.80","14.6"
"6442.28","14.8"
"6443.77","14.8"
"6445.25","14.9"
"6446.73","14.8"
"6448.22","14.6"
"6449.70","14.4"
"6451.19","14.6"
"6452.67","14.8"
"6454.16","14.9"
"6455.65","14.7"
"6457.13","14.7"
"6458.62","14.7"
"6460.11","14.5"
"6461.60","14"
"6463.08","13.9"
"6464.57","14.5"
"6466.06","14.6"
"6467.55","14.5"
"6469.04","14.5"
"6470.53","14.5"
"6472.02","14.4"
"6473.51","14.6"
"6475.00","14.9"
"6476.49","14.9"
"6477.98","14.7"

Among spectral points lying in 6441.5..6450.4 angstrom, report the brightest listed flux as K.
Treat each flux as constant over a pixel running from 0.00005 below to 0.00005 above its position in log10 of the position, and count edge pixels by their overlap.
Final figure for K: 14.9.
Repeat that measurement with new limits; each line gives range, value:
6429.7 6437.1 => 14.8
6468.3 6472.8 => 14.5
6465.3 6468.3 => 14.6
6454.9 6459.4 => 14.7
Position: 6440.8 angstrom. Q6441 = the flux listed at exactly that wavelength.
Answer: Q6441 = 14.6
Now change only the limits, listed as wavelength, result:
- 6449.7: 14.4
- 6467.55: 14.5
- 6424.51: 14.8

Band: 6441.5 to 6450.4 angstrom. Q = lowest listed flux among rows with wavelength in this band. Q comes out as 14.4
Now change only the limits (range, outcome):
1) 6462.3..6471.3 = 13.9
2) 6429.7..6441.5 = 14.1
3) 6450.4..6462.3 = 14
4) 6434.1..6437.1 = 14.7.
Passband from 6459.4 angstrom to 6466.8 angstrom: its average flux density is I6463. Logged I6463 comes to 14.3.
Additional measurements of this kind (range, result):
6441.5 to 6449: 14.8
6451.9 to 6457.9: 14.8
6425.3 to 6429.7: 14.8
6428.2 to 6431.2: 14.5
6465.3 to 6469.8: 14.5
